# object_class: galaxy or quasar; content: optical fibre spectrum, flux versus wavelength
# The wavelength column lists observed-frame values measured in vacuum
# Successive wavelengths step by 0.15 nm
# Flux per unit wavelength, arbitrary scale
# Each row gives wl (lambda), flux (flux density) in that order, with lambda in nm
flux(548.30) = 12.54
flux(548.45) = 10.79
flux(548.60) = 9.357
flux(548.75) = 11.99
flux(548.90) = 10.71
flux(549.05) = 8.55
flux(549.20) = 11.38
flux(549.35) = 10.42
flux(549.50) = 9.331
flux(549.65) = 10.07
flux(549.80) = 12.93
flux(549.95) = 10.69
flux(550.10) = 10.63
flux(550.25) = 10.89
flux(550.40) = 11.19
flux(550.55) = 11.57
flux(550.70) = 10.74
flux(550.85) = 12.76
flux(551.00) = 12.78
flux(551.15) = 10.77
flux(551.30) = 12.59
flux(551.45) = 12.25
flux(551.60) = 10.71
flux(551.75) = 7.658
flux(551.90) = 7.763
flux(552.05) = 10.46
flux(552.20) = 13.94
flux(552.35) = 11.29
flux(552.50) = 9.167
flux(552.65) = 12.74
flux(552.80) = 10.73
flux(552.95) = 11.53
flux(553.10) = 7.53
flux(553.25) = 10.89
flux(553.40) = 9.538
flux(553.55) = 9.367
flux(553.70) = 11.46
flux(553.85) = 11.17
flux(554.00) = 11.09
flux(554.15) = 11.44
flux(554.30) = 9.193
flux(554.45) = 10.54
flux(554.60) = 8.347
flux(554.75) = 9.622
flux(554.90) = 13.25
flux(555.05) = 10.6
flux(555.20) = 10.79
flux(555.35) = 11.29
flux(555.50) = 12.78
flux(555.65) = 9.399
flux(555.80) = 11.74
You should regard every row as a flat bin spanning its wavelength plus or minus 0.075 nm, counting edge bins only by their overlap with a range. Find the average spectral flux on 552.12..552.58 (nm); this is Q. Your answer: 11.5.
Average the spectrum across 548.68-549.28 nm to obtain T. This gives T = 10.6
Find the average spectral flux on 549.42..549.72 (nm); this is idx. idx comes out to 9.71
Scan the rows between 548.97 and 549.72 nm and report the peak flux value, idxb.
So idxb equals 11.38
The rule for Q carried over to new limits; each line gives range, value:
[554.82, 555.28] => 11.5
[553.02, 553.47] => 9.34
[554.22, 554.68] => 9.39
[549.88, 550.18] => 10.7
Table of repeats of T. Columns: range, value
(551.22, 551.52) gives 12.4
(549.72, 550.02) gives 11.8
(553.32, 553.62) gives 9.48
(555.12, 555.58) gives 11.6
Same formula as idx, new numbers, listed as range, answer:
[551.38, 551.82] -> 10.2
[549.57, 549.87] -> 11.4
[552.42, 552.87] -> 10.9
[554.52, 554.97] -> 10.4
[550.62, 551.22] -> 11.8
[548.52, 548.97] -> 10.7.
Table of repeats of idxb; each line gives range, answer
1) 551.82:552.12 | 10.46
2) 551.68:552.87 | 13.94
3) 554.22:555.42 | 13.25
